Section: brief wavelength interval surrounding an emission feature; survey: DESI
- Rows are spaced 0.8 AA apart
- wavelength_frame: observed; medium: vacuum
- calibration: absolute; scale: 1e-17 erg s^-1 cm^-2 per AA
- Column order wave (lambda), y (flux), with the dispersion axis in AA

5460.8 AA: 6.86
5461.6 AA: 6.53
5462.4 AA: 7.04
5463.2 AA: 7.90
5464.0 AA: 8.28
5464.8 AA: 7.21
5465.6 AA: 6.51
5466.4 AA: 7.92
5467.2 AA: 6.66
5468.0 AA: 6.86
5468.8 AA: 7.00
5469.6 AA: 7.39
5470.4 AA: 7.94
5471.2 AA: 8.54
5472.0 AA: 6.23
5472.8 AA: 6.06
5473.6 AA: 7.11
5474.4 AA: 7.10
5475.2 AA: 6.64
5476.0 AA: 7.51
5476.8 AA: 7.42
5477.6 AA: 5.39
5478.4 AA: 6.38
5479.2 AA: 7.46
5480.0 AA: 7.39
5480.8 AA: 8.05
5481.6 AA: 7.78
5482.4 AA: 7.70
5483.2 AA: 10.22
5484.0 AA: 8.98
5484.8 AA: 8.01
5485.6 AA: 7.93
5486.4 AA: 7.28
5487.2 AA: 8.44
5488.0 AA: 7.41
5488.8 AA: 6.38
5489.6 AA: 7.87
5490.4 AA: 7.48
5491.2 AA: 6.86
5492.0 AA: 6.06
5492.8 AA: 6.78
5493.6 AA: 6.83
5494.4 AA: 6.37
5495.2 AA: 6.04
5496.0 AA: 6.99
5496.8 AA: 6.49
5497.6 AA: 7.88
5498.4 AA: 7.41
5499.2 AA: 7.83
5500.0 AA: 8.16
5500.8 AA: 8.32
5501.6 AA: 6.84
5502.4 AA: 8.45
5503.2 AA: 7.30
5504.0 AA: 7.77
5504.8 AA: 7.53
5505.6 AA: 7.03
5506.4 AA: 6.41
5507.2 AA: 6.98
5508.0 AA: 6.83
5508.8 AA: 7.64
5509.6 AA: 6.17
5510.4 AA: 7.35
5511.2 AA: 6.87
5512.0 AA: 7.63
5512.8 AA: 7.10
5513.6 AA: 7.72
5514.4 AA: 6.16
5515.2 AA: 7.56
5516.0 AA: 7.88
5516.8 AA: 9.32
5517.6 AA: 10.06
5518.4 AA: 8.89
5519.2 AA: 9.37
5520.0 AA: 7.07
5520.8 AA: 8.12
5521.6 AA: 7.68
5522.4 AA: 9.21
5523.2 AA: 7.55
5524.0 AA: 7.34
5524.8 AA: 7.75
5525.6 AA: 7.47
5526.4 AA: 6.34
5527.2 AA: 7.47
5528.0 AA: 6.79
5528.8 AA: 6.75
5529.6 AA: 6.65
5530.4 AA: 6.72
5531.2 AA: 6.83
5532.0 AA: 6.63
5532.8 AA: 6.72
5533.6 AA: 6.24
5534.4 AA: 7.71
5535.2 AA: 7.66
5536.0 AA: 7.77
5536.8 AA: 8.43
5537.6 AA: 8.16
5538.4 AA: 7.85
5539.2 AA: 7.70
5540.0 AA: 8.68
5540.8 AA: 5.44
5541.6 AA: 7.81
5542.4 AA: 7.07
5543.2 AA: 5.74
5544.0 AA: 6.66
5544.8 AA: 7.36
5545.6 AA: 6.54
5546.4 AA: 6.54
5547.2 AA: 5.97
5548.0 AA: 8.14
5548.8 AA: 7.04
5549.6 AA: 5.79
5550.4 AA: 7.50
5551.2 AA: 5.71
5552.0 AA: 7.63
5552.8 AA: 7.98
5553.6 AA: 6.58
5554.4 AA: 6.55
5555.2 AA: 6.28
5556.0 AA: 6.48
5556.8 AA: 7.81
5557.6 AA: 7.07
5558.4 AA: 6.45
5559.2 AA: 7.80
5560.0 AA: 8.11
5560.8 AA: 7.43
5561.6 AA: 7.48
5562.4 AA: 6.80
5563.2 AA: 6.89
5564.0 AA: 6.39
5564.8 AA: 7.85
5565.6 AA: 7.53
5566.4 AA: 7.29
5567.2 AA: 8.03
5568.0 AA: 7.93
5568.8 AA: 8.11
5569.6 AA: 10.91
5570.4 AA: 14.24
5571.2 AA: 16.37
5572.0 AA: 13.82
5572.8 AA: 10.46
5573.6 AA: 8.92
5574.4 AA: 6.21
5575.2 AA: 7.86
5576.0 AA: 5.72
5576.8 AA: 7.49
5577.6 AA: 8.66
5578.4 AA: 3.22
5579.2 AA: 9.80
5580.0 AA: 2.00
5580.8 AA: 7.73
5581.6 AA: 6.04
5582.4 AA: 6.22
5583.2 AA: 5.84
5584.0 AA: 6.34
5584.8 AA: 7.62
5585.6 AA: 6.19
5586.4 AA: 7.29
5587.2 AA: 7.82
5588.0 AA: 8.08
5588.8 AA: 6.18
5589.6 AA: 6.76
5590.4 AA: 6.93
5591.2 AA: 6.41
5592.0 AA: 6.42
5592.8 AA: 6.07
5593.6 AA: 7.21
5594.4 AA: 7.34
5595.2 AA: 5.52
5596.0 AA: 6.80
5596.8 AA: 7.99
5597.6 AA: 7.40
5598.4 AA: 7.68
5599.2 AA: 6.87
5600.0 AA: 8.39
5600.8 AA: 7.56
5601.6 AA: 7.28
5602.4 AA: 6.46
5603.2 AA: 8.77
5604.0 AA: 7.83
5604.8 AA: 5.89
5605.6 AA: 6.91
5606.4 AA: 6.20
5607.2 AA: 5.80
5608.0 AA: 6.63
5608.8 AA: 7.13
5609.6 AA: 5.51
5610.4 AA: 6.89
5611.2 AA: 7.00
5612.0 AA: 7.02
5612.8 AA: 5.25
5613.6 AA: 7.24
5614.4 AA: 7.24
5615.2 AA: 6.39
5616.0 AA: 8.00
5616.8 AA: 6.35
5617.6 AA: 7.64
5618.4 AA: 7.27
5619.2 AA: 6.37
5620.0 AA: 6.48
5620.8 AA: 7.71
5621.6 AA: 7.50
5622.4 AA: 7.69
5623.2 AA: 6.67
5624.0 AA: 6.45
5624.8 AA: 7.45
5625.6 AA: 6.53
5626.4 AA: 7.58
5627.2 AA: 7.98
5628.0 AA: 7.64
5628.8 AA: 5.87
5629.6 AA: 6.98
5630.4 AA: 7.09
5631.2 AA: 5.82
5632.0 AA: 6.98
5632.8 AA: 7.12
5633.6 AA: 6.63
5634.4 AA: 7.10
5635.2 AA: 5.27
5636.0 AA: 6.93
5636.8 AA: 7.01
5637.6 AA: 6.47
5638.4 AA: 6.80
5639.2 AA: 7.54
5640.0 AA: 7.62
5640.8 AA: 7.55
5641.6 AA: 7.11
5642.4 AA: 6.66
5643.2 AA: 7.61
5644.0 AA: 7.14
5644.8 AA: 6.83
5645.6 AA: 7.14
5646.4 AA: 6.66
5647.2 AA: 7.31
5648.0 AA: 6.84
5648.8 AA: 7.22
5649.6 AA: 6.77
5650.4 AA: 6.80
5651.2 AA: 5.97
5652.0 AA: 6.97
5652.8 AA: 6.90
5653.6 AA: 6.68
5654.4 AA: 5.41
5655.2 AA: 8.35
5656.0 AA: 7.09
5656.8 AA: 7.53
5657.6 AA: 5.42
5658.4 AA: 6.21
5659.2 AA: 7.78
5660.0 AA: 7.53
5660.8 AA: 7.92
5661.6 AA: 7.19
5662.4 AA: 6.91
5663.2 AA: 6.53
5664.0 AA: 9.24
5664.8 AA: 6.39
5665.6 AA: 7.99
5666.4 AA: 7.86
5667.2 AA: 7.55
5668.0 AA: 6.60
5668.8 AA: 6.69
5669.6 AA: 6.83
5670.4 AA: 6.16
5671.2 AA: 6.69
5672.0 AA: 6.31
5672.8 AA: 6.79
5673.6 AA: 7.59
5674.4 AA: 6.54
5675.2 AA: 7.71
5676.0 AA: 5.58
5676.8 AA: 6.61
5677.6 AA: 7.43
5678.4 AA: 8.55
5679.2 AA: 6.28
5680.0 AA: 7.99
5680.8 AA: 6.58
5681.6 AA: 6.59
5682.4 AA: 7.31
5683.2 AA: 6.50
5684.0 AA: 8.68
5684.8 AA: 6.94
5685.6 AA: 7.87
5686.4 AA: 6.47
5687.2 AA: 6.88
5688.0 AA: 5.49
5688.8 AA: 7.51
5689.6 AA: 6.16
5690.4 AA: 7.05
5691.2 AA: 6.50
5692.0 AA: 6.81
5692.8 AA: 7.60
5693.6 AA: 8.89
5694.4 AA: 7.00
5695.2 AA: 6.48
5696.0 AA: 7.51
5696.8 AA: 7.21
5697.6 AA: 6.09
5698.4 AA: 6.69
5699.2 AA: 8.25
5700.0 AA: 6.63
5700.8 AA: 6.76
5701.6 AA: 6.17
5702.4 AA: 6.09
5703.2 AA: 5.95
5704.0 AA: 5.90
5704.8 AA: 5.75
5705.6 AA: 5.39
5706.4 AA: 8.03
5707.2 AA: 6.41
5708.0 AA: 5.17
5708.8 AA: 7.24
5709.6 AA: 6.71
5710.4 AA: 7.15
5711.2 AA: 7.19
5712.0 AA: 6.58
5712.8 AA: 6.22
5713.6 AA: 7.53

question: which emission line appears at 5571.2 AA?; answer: [O III]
